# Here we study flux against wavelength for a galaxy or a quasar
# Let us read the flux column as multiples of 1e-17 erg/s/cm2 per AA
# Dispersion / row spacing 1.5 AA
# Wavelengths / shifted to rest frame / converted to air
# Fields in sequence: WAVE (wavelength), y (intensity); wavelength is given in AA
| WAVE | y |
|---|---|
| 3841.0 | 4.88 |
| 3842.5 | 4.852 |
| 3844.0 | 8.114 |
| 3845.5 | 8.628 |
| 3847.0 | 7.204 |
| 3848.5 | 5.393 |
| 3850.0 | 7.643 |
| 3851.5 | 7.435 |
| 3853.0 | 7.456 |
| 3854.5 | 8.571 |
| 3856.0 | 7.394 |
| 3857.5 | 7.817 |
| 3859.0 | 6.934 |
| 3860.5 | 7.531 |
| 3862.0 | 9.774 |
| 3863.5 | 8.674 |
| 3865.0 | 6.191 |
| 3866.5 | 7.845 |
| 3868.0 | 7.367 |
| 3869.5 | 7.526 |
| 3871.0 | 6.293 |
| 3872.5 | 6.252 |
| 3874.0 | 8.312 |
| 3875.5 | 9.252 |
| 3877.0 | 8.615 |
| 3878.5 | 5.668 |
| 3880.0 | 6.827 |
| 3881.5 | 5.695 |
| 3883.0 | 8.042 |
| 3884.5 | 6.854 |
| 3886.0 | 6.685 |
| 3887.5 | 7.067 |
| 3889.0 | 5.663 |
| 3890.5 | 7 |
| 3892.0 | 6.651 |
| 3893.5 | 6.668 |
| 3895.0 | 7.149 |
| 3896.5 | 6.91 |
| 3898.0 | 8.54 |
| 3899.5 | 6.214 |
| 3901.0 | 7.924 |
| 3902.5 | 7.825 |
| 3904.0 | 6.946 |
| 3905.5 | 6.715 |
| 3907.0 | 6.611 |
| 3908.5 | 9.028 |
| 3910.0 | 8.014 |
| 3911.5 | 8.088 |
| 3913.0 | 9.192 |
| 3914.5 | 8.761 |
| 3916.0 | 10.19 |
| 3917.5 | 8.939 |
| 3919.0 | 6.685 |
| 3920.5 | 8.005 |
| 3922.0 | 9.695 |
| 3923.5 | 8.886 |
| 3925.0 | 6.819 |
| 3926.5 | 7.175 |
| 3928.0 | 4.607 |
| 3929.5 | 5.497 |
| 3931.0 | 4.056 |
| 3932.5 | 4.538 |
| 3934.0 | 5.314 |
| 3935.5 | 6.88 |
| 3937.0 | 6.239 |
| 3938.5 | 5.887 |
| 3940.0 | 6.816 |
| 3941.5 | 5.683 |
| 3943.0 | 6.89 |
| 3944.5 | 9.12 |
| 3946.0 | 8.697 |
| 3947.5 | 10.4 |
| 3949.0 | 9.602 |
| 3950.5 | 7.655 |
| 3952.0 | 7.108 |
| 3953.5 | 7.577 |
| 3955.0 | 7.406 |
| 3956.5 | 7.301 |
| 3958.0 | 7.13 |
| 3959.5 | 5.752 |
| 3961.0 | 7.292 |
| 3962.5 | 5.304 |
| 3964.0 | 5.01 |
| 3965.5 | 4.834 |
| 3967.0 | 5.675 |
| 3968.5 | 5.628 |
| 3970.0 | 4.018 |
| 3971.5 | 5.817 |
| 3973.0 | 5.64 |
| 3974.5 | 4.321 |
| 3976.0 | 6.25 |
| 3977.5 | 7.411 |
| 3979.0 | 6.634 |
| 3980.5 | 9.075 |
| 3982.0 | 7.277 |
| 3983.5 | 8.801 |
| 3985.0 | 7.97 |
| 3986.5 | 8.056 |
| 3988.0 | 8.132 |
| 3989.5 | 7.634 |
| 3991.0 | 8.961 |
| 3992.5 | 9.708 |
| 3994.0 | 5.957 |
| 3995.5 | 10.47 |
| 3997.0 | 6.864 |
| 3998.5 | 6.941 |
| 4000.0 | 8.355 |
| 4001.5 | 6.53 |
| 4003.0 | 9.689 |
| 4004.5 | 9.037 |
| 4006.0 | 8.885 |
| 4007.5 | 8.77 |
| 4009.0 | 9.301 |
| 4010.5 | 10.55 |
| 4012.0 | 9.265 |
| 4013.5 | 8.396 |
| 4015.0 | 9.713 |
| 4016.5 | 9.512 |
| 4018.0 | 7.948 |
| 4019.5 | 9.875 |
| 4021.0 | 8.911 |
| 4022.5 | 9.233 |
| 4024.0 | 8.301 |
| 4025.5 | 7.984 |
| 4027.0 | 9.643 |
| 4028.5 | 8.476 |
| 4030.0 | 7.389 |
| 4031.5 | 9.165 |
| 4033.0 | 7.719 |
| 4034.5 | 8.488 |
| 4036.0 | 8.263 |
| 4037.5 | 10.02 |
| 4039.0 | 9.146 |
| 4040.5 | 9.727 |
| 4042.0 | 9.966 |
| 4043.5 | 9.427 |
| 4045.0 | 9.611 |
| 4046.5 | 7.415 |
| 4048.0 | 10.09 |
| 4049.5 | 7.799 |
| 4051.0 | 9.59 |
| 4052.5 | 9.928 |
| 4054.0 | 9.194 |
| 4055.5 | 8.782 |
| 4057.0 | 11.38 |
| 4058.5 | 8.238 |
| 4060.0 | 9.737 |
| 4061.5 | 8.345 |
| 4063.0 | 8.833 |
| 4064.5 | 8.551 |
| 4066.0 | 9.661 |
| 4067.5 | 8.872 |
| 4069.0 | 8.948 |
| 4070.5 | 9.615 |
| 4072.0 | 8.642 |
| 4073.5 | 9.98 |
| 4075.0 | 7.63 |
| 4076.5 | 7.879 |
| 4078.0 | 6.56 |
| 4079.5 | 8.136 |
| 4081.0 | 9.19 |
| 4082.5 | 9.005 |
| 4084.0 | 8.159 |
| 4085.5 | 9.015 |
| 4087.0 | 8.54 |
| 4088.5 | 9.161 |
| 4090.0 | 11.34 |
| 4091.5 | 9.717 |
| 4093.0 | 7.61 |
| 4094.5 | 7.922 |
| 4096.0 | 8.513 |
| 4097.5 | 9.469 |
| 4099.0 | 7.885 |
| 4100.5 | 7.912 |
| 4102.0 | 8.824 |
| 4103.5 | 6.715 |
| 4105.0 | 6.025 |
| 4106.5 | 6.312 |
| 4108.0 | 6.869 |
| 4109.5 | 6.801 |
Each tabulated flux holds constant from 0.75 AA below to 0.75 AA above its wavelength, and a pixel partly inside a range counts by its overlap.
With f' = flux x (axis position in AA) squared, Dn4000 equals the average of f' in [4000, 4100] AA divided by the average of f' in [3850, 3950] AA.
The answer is 1.3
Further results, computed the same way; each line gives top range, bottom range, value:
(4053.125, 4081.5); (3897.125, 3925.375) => 1.19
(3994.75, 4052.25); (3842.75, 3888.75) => 1.30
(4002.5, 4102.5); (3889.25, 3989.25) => 1.33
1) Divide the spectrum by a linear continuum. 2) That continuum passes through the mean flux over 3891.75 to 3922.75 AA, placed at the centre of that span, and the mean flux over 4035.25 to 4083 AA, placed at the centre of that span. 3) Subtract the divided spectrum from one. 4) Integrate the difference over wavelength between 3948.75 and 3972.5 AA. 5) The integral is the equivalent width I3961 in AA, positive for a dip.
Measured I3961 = 5.4 AA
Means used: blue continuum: 7.86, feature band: 6.37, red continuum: 9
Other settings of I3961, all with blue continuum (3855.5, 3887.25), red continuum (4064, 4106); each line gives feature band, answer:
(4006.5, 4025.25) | -2.2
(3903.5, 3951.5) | 1.7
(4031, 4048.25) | -1.6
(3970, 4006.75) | 1.9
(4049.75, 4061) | -1.4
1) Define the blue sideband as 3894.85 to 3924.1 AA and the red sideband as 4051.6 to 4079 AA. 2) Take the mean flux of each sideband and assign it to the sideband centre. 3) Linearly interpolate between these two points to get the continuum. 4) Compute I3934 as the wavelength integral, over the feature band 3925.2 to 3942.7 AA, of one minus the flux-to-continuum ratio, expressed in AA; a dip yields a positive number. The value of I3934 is 5.2 AA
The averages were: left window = 8.03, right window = 8.93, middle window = 5.77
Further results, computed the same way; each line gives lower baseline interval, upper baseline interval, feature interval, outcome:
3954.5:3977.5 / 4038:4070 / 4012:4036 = -2.0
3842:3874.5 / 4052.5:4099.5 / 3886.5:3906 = 1.7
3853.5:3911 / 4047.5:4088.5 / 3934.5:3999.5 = 7.6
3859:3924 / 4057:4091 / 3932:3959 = 2.5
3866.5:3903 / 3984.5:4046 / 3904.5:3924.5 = -2.2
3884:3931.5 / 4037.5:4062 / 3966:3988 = 4.4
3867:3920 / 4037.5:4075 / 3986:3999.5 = 0.7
